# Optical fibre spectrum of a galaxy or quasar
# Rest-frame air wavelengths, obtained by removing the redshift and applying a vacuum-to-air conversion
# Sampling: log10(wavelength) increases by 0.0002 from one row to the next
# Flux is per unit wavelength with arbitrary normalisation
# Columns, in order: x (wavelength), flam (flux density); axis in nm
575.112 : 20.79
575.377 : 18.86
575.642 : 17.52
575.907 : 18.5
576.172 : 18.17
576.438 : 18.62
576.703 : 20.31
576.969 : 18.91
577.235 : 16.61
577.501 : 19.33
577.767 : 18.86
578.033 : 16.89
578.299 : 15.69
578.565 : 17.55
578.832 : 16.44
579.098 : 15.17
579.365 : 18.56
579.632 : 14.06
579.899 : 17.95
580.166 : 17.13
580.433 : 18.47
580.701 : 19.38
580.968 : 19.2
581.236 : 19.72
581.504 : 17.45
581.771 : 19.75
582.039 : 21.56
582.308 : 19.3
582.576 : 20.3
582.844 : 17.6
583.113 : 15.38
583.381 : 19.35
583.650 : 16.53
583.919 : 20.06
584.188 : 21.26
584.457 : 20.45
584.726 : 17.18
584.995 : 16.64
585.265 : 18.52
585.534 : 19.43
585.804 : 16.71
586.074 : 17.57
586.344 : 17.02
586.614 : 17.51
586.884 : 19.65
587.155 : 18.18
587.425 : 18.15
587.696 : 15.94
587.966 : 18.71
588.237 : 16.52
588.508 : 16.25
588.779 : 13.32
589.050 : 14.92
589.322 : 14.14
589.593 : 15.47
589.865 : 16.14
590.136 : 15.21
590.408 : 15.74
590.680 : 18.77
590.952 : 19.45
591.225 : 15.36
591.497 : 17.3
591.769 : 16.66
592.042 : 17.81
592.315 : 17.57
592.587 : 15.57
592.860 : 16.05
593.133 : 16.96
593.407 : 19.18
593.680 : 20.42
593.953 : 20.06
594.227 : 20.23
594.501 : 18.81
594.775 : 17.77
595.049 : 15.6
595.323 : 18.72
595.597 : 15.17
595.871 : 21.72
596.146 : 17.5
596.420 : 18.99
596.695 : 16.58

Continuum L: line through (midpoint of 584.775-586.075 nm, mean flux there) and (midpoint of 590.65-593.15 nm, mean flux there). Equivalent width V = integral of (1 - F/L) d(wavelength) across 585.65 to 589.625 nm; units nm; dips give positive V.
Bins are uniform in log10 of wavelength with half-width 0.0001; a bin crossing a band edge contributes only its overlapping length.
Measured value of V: 0.19 nm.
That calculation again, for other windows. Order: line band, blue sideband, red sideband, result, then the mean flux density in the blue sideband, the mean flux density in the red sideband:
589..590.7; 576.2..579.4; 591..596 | 0.211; 17.7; 17.9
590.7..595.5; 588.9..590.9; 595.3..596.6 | -0.186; 15.9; 18.3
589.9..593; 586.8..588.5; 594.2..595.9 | 0.170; 17.7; 17.9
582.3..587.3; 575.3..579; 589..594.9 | -0.199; 18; 17.3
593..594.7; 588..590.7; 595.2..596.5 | -0.162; 15.6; 18.4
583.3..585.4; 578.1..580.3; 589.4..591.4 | -0.275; 16.6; 16.5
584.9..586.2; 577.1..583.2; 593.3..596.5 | 0.029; 17.9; 18.7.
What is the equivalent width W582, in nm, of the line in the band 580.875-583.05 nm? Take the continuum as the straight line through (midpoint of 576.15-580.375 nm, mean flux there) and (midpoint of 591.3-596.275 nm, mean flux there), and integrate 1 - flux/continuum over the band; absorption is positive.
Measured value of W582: -0.200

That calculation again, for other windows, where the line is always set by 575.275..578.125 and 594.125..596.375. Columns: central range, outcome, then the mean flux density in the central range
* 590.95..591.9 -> 0.07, 16.9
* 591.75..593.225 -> 0.12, 16.8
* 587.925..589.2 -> 0.18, 15.7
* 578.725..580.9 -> 0.14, 17.2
